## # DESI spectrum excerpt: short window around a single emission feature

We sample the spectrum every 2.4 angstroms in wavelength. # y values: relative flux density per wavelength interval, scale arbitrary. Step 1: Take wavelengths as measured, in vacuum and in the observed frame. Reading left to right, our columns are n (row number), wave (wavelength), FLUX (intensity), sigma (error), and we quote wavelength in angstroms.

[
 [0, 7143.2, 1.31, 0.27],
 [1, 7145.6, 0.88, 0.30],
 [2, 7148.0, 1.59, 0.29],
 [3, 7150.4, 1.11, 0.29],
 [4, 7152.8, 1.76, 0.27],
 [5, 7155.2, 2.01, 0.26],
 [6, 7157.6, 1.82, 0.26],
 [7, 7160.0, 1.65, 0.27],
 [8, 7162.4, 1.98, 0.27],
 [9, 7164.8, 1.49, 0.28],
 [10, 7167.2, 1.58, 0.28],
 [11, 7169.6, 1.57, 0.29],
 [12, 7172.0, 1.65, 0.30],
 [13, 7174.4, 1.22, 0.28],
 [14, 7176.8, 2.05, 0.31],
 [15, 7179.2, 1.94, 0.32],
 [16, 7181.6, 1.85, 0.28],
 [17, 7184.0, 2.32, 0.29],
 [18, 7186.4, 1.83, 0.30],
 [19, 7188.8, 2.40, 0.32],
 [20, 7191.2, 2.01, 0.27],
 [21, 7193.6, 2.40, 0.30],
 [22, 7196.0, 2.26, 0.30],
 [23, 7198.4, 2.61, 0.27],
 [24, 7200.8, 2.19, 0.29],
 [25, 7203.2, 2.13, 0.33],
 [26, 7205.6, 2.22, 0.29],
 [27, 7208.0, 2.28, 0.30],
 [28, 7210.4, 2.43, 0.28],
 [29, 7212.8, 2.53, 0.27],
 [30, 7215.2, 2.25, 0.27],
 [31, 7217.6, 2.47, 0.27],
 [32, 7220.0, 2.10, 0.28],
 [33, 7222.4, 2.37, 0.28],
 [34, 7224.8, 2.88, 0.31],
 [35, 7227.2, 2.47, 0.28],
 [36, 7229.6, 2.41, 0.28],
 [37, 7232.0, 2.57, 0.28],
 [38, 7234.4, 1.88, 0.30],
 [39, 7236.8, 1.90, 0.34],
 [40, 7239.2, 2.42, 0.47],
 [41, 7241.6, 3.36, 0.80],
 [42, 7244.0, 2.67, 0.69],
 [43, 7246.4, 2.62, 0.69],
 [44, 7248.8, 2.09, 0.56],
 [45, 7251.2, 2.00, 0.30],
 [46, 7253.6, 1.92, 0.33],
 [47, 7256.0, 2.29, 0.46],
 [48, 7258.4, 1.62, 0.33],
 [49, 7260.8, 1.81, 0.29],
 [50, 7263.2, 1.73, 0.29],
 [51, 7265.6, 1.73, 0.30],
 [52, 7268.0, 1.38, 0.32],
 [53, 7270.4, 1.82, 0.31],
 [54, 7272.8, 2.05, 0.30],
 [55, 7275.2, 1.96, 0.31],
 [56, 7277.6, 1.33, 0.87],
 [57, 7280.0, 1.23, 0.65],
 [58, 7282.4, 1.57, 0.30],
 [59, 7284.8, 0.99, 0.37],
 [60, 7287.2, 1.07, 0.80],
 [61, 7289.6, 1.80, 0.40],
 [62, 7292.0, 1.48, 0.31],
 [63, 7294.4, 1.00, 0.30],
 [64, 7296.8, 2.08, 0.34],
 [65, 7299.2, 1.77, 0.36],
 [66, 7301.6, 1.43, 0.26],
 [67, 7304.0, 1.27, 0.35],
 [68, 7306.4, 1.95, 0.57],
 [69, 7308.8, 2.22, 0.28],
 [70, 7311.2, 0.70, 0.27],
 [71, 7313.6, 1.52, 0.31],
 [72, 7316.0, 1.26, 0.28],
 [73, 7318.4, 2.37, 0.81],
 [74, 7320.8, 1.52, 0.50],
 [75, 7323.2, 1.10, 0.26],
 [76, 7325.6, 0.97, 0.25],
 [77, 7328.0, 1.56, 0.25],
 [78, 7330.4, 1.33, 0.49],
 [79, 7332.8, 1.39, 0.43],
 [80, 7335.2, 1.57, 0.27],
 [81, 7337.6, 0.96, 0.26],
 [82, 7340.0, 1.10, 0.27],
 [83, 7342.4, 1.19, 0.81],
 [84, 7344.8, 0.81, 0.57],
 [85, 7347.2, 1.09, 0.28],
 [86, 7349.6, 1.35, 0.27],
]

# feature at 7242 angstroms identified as Mg II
